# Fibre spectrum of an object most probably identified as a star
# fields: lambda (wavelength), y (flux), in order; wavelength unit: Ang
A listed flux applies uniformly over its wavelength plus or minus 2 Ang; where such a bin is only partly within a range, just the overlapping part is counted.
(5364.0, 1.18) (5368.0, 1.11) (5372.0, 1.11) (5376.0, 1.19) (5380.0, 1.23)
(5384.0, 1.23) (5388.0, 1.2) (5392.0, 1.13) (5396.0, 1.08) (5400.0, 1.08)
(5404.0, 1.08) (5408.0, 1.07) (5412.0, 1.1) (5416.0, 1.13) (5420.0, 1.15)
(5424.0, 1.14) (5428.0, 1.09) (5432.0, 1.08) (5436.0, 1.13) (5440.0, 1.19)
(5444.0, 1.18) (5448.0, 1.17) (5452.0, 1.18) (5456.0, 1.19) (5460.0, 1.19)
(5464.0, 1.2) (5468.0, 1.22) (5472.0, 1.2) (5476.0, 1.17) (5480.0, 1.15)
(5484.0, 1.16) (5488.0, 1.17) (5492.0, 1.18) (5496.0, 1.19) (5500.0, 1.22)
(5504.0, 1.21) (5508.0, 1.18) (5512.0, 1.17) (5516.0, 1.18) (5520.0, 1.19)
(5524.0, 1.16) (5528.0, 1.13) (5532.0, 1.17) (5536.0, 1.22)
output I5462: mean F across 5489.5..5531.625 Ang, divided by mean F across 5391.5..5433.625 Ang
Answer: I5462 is 1.1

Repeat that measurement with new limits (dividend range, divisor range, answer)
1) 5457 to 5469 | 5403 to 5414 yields 1.11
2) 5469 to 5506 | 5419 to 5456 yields 1.03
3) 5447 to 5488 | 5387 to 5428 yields 1.06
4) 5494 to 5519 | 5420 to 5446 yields 1.05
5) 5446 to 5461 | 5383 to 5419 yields 1.06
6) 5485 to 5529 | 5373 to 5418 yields 1.04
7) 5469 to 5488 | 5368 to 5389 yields 0.99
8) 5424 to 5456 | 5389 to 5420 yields 1.04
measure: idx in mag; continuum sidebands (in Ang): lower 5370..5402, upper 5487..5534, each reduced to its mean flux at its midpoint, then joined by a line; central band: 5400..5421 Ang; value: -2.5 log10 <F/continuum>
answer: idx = 0.06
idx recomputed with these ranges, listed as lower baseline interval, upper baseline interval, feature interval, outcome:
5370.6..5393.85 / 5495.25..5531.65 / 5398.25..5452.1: 0.055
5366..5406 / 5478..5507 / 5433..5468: -0.010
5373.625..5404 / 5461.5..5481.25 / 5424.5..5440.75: 0.052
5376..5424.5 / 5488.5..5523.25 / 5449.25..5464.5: -0.022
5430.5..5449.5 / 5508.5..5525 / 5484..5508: -0.019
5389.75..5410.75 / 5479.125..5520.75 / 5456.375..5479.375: -0.037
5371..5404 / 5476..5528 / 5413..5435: 0.041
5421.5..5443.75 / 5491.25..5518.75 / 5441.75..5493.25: -0.021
